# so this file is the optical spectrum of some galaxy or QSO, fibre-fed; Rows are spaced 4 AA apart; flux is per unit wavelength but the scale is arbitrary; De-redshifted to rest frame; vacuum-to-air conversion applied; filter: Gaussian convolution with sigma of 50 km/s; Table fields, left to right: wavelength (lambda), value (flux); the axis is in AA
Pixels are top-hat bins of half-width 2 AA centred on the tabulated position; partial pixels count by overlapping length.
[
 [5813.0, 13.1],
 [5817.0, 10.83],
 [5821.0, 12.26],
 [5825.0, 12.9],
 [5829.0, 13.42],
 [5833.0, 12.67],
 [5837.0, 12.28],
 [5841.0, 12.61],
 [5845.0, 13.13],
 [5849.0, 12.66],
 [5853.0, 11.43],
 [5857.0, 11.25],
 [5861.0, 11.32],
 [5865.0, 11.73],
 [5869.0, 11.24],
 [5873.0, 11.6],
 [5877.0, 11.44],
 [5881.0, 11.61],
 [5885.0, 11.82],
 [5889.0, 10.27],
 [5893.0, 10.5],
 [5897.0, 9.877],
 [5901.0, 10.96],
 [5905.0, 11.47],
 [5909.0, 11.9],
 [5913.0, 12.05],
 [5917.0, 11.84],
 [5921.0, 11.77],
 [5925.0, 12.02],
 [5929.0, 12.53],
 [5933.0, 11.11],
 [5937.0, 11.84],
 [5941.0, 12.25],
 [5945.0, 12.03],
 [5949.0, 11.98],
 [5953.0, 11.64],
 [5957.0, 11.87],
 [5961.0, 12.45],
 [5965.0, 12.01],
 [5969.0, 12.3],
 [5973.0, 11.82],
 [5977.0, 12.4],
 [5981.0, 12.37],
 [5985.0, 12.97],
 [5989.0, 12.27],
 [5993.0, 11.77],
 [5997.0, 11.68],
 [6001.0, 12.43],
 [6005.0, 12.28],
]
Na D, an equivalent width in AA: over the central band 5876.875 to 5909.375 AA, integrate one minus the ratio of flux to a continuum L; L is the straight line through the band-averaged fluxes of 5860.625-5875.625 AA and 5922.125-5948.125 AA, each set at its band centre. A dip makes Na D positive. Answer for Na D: 1.75 AA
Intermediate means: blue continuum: 11.5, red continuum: 12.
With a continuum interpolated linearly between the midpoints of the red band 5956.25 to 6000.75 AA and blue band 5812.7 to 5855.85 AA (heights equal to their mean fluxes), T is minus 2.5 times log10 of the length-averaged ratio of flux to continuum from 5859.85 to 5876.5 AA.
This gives 0.08 mag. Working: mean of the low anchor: 12.4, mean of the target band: 11.5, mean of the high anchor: 12.2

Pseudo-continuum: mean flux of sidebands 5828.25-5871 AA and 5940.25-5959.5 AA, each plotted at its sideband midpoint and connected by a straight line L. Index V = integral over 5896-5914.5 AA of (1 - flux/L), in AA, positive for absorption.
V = 1.1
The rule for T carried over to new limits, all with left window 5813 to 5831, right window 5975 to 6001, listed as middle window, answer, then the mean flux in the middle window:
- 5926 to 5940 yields 0.04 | 11.9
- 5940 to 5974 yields 0.02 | 12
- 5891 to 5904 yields 0.17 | 10.5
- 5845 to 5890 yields 0.07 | 11.6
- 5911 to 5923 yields 0.04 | 11.9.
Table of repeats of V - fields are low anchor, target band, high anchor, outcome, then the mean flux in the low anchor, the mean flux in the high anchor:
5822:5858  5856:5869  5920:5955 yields 1.0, 12.5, 11.9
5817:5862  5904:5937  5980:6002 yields 1.1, 12.3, 12.2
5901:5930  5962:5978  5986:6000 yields -0.2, 11.9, 12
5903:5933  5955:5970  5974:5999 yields -0.1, 11.9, 12.2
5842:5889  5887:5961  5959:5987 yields 2.9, 11.7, 12.3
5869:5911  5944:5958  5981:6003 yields -0.1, 11.1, 12.2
